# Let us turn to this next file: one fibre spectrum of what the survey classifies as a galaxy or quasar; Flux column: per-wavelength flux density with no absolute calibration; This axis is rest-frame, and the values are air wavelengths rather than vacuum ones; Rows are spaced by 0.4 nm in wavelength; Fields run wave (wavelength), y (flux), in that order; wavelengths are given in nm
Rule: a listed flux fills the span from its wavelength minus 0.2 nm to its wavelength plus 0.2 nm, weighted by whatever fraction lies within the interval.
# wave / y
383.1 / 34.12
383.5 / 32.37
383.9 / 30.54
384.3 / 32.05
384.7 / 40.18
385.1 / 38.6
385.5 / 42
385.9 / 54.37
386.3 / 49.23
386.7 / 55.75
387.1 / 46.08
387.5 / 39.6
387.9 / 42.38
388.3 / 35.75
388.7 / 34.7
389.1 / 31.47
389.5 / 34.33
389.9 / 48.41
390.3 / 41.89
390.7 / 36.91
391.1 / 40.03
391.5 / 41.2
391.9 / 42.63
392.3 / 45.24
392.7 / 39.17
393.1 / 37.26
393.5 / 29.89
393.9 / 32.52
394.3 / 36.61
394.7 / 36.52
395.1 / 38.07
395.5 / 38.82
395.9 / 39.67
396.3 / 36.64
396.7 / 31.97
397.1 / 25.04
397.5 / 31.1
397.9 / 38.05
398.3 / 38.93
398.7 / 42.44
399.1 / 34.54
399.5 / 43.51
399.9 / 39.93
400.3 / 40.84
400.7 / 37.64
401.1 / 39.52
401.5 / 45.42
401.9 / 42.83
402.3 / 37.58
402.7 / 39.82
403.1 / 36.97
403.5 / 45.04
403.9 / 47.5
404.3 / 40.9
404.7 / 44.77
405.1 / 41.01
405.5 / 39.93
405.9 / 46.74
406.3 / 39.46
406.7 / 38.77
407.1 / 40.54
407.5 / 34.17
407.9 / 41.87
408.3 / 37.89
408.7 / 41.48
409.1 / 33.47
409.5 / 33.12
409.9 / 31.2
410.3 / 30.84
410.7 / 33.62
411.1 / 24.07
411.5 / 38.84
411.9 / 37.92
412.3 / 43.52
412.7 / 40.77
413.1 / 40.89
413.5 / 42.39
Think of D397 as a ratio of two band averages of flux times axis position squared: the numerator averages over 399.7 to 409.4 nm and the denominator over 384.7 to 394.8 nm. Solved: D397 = 1.08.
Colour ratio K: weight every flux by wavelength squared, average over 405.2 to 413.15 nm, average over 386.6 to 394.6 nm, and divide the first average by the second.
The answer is 1.04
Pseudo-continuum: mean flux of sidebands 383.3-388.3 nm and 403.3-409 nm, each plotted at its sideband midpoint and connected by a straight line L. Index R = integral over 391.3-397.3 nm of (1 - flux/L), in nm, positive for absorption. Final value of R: 0.69 nm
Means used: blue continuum 41.7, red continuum 41.3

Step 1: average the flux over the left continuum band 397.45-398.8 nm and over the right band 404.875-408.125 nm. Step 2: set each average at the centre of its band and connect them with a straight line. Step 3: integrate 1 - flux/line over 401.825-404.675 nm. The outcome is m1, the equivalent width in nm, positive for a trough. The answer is -0.161 nm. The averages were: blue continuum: 38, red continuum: 40.3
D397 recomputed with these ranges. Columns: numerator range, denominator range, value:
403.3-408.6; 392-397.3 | 1.22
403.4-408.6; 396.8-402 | 1.12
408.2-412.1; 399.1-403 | 0.88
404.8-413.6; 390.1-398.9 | 1.09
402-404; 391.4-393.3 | 1.06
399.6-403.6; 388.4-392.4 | 1.09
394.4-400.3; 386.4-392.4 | 0.93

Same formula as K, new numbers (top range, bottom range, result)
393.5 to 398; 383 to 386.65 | 0.91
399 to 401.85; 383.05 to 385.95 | 1.18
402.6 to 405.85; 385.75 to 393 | 1.09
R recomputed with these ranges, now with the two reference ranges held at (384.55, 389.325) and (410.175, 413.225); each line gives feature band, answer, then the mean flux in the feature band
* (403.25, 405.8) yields -0.34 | 43.2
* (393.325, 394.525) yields 0.22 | 33.1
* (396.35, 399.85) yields 0.33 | 35.9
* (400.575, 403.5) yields -0.12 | 40.4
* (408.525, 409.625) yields 0.03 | 36.1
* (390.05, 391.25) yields 0.05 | 40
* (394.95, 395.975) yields 0.04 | 38.8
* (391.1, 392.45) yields -0.04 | 42.5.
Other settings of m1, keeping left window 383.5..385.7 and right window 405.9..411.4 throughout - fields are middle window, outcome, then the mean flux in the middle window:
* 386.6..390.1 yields -0.41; 40.5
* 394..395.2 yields -0.02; 36.6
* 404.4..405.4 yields -0.18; 42.4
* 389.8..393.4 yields -0.47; 40.9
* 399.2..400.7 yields -0.18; 40.5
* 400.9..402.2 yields -0.22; 42.2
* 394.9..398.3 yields 0.09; 35.2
